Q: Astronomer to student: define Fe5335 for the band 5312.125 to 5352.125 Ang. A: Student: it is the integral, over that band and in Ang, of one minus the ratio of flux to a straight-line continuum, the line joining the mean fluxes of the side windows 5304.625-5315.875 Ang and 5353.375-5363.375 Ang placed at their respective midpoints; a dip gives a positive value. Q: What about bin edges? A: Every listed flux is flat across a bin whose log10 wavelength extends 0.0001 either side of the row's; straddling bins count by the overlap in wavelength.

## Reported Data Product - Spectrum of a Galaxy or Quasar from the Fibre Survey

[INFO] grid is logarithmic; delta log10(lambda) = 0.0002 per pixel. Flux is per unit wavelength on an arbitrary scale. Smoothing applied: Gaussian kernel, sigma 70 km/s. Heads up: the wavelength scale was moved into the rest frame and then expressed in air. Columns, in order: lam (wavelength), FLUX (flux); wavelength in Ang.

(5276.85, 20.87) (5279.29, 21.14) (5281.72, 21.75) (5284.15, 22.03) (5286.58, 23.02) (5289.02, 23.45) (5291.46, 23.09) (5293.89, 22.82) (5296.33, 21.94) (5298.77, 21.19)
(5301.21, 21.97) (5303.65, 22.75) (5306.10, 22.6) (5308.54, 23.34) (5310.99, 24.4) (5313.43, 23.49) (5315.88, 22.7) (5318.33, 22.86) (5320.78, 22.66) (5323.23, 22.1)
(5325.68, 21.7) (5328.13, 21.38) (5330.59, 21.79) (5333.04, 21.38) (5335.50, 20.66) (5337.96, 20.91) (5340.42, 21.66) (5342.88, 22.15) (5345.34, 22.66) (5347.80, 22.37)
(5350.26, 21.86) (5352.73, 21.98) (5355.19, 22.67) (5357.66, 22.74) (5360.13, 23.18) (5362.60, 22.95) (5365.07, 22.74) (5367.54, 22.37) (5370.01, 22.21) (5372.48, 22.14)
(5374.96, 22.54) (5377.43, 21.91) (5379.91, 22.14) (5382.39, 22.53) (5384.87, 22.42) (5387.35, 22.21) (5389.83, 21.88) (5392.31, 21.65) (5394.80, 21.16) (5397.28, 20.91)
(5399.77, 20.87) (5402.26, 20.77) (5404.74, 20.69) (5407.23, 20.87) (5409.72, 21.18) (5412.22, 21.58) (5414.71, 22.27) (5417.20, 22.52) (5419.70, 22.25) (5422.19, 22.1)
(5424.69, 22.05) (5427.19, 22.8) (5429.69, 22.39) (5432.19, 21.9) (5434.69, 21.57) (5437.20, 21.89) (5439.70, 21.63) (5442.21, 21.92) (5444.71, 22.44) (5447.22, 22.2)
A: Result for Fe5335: 1.9 Ang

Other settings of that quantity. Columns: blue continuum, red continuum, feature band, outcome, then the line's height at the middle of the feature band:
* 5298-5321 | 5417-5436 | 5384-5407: 1.02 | 22.3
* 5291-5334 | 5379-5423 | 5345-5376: -0.66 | 22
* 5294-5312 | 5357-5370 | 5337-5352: 0.49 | 22.7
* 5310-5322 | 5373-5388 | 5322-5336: 0.90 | 23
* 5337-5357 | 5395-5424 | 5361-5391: -0.77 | 21.8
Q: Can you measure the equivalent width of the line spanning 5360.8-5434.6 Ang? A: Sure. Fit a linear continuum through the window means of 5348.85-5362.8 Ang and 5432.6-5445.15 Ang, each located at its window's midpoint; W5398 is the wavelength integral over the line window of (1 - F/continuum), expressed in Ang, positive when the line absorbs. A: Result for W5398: 0.9 Ang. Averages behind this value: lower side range 22.5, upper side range 21.9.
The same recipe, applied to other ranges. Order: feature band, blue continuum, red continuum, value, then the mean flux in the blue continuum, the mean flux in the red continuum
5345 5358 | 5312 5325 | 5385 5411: -0.1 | 22.8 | 21.3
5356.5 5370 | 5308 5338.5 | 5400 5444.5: -0.4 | 22.3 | 21.8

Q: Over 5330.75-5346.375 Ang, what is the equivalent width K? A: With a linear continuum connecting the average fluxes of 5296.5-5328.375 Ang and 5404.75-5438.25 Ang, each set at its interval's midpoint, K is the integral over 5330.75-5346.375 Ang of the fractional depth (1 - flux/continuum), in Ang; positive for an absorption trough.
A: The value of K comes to 0.6 Ang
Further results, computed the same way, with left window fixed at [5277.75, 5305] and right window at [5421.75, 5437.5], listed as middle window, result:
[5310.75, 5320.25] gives -0.4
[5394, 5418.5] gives 0.9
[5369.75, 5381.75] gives 0.0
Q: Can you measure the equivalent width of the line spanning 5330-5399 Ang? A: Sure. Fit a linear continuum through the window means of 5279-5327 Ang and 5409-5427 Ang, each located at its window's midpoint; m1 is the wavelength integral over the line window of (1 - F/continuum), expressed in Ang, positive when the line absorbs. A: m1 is 0.8 Ang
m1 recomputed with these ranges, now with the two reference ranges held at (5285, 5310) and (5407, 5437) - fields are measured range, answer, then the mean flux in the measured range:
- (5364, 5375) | -0.06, 22.4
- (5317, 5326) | 0.04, 22.4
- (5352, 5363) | -0.20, 22.7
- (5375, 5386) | -0.04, 22.3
